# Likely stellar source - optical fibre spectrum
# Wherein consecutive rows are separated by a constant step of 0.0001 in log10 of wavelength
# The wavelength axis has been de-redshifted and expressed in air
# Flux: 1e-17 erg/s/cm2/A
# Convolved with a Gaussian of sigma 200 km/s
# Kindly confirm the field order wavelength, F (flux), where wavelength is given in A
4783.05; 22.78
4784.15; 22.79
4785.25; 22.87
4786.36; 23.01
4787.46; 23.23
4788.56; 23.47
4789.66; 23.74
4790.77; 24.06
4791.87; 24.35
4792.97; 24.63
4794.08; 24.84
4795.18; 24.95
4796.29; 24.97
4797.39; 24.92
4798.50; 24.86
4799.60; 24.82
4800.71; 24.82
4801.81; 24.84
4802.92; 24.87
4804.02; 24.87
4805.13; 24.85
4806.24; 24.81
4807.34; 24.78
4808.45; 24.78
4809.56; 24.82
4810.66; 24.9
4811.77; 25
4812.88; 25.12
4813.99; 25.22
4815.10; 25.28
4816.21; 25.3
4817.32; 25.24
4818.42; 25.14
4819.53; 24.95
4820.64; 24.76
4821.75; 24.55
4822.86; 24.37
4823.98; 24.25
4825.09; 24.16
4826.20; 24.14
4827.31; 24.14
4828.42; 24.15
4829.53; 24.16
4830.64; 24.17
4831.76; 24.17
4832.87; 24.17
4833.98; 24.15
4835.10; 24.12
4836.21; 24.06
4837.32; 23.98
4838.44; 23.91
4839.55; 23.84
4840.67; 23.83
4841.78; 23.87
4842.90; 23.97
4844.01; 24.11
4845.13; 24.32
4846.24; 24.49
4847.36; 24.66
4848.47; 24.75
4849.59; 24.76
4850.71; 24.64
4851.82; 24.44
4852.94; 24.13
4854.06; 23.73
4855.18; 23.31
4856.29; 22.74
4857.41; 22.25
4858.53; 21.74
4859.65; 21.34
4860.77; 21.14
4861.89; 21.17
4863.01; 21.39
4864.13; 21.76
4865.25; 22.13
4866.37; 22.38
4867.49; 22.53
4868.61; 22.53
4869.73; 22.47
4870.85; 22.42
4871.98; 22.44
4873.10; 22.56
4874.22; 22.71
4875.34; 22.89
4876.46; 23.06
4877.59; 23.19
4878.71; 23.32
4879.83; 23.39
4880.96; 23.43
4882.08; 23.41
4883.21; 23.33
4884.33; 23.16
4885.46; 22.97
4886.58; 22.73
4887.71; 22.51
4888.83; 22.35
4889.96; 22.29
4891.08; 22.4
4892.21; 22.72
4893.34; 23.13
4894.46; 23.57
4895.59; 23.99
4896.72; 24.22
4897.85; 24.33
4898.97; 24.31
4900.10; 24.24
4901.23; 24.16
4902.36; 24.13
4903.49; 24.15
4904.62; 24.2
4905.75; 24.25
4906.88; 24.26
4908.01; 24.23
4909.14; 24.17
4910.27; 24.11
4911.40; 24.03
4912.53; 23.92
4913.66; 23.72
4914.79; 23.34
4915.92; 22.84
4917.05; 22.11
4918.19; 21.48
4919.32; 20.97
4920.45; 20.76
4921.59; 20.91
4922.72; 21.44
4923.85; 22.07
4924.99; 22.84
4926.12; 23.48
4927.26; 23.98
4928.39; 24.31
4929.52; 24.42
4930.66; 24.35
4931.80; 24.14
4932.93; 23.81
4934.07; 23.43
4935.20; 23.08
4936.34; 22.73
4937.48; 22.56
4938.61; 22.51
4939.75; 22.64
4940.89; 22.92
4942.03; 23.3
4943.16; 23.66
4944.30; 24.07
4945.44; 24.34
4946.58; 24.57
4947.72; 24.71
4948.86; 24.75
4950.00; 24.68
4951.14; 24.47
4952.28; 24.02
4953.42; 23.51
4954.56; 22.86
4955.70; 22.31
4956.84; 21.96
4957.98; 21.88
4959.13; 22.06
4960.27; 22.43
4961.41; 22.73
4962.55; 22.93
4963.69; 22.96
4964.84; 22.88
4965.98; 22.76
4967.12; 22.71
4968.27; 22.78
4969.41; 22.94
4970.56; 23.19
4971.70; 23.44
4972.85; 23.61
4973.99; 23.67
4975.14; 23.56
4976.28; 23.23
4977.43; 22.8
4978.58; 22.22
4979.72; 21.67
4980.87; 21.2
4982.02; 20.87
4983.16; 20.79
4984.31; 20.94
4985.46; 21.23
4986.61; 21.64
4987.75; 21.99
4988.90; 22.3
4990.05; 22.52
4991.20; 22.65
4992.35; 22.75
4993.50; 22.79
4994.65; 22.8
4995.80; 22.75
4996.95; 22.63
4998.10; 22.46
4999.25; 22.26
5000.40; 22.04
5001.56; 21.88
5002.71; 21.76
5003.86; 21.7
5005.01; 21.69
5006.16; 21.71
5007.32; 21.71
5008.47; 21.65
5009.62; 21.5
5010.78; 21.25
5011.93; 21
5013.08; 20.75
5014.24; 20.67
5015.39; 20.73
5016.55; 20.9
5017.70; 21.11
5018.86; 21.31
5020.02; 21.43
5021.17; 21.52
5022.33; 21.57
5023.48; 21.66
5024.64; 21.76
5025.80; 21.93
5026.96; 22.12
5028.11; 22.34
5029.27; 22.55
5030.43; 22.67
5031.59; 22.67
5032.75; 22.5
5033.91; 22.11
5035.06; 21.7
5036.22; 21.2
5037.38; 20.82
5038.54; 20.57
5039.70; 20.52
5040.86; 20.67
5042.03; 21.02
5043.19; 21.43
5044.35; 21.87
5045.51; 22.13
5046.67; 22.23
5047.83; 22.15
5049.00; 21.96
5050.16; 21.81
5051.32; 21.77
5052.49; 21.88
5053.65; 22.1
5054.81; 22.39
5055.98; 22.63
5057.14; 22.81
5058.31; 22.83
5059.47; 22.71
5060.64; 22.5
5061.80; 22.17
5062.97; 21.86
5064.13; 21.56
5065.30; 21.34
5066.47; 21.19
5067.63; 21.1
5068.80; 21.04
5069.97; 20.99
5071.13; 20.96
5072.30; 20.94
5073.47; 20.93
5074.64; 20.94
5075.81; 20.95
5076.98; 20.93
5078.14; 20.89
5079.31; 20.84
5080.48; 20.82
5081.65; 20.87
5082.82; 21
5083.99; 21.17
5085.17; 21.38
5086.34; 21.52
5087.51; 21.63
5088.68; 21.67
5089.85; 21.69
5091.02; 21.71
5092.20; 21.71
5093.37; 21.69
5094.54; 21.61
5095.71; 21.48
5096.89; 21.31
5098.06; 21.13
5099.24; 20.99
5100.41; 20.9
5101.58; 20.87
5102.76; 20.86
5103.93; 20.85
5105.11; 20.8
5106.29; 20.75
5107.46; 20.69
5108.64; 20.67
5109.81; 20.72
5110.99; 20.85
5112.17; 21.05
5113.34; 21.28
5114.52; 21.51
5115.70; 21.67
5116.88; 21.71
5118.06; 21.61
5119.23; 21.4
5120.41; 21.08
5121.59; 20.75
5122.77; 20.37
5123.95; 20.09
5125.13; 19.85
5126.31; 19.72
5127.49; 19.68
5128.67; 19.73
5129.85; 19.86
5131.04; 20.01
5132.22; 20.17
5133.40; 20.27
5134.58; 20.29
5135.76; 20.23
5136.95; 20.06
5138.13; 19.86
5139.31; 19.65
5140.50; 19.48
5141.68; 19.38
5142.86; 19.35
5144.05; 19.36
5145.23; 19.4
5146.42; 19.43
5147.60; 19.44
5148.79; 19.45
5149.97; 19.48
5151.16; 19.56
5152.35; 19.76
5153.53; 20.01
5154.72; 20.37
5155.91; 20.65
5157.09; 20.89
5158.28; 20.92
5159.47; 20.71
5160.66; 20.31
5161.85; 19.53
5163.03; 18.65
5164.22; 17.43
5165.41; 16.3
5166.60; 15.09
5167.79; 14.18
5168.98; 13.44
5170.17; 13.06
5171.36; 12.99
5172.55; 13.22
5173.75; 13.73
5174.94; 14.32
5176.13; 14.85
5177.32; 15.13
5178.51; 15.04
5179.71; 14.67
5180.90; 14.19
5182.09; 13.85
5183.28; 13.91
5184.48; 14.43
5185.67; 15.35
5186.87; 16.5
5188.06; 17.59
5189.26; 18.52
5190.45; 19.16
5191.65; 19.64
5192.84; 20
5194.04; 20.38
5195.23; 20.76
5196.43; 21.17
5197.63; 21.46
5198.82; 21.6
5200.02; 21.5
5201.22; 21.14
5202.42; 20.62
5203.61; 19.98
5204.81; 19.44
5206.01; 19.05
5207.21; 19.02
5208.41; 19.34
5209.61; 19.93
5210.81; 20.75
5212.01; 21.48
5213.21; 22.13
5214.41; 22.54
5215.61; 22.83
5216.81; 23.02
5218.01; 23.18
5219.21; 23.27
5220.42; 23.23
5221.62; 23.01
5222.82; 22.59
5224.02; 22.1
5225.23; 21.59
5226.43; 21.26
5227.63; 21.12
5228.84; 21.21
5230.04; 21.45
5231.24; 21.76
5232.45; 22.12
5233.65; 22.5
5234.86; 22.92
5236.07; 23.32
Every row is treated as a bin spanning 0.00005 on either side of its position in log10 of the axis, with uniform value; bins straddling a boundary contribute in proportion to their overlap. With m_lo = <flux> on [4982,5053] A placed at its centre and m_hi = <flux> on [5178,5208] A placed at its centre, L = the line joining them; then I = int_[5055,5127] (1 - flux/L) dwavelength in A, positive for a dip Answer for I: -3.2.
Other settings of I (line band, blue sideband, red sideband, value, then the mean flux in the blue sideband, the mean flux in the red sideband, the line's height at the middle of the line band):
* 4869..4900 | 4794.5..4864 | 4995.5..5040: 0.5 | 24.2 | 21.7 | 23.4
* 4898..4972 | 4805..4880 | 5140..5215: -3.4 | 23.8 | 18.3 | 22.3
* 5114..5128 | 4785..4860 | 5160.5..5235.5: -0.5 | 24.3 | 19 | 20.1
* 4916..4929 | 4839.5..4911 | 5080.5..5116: 0.3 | 23.3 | 21.2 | 22.8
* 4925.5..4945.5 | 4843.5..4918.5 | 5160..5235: -0.9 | 23.2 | 19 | 22.5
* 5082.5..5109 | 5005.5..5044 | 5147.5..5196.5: -2.4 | 21.5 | 17.3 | 19.5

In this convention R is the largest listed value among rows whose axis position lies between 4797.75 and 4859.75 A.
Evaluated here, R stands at 25.3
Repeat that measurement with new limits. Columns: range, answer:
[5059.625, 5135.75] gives 22.5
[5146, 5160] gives 20.92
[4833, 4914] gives 24.76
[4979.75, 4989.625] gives 22.3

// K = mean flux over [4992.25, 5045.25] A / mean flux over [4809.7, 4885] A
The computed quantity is 0.92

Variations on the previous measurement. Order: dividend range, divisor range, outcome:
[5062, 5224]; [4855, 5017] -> 0.87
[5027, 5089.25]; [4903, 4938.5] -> 0.93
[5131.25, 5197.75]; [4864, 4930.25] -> 0.78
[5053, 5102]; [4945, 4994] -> 0.94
